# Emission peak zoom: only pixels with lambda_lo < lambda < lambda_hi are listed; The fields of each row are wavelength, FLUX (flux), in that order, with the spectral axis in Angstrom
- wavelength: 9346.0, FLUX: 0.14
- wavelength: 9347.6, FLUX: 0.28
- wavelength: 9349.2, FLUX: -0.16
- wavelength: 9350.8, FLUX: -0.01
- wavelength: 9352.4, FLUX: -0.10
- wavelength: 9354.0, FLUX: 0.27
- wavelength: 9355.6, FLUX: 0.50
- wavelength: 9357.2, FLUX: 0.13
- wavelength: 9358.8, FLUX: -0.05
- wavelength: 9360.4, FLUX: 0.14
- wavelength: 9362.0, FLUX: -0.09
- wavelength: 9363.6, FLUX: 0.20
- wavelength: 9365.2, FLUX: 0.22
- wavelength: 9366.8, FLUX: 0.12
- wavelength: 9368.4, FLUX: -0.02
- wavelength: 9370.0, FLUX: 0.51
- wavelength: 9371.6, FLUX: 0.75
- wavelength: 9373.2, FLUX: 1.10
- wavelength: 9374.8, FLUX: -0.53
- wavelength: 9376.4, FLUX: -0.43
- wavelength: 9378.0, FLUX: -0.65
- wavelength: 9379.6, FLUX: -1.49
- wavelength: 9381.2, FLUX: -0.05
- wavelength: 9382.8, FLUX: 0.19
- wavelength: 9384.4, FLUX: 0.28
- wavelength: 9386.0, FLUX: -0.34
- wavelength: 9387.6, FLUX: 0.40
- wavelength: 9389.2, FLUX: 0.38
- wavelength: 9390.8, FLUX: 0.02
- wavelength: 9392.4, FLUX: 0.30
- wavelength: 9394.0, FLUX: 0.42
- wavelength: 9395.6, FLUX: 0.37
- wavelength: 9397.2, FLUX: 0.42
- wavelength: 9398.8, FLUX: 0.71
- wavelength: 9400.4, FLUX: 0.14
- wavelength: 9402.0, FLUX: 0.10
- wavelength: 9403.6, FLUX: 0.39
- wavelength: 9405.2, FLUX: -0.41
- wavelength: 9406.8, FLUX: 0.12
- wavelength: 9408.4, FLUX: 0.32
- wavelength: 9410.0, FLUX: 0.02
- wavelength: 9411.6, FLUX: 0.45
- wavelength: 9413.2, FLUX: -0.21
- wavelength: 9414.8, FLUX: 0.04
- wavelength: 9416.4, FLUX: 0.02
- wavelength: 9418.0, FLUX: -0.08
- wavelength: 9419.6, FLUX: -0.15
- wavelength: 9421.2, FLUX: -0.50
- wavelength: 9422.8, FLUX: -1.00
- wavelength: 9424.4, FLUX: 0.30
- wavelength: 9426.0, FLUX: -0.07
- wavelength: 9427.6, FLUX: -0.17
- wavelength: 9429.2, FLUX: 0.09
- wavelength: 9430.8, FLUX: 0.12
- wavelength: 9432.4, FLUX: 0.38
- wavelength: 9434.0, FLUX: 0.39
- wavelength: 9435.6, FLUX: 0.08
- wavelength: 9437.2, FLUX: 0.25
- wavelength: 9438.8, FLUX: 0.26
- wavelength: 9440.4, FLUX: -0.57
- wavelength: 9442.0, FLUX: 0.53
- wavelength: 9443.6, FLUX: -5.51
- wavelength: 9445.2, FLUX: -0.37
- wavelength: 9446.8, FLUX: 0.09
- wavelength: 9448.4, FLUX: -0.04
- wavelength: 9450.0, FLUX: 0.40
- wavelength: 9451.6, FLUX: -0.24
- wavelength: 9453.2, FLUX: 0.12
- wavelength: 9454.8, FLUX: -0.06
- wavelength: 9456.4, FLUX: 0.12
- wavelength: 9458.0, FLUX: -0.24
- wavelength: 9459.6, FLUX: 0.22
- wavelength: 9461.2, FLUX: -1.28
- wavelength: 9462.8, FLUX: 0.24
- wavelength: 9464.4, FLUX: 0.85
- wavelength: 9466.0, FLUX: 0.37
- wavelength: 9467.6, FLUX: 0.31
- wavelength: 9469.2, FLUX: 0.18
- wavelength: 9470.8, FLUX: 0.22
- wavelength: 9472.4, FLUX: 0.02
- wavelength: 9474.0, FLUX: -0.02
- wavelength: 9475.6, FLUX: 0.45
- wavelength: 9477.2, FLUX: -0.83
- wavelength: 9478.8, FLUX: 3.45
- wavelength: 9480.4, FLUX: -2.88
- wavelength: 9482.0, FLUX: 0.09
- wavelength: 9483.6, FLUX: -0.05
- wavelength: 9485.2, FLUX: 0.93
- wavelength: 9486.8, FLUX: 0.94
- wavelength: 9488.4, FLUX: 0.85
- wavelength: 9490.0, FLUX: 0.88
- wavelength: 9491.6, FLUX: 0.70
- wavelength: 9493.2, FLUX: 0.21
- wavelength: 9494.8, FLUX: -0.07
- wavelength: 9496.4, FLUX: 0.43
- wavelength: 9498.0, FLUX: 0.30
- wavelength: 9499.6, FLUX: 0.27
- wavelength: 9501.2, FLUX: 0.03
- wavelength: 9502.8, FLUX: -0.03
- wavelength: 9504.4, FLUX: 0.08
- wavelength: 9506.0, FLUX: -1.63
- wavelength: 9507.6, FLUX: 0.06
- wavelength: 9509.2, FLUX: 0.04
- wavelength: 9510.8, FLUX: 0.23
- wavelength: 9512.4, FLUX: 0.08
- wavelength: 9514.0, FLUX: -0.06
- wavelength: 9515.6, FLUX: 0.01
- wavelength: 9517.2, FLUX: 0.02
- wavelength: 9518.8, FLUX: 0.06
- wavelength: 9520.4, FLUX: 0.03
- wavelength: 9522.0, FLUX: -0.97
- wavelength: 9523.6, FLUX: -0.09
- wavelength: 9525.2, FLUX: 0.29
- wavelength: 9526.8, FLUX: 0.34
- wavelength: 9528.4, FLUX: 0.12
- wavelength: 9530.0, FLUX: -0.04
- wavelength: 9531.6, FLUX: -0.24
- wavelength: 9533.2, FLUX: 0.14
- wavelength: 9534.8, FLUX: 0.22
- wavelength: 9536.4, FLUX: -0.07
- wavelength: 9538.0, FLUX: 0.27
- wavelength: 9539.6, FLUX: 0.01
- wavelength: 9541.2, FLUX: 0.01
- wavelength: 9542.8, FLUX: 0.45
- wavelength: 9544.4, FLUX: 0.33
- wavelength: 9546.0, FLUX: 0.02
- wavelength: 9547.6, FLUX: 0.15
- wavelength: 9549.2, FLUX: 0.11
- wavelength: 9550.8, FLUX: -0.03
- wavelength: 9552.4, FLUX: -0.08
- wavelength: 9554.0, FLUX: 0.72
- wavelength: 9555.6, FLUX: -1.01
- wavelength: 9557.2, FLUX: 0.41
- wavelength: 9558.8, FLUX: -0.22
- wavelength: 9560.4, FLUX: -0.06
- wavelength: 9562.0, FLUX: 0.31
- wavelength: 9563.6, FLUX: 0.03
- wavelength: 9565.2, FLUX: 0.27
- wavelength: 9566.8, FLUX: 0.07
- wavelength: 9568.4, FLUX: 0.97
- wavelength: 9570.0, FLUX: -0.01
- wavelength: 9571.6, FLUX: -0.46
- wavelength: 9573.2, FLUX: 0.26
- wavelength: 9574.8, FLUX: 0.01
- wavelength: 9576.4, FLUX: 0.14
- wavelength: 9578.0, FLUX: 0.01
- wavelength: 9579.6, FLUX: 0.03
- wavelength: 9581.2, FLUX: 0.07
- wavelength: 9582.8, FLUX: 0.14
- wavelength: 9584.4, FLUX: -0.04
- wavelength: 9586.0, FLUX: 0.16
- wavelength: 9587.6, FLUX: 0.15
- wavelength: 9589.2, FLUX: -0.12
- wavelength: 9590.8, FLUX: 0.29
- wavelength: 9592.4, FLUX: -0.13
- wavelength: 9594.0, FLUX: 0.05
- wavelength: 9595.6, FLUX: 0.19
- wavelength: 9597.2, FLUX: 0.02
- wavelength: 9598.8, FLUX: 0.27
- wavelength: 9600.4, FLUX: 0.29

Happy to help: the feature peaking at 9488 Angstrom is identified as [O III]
